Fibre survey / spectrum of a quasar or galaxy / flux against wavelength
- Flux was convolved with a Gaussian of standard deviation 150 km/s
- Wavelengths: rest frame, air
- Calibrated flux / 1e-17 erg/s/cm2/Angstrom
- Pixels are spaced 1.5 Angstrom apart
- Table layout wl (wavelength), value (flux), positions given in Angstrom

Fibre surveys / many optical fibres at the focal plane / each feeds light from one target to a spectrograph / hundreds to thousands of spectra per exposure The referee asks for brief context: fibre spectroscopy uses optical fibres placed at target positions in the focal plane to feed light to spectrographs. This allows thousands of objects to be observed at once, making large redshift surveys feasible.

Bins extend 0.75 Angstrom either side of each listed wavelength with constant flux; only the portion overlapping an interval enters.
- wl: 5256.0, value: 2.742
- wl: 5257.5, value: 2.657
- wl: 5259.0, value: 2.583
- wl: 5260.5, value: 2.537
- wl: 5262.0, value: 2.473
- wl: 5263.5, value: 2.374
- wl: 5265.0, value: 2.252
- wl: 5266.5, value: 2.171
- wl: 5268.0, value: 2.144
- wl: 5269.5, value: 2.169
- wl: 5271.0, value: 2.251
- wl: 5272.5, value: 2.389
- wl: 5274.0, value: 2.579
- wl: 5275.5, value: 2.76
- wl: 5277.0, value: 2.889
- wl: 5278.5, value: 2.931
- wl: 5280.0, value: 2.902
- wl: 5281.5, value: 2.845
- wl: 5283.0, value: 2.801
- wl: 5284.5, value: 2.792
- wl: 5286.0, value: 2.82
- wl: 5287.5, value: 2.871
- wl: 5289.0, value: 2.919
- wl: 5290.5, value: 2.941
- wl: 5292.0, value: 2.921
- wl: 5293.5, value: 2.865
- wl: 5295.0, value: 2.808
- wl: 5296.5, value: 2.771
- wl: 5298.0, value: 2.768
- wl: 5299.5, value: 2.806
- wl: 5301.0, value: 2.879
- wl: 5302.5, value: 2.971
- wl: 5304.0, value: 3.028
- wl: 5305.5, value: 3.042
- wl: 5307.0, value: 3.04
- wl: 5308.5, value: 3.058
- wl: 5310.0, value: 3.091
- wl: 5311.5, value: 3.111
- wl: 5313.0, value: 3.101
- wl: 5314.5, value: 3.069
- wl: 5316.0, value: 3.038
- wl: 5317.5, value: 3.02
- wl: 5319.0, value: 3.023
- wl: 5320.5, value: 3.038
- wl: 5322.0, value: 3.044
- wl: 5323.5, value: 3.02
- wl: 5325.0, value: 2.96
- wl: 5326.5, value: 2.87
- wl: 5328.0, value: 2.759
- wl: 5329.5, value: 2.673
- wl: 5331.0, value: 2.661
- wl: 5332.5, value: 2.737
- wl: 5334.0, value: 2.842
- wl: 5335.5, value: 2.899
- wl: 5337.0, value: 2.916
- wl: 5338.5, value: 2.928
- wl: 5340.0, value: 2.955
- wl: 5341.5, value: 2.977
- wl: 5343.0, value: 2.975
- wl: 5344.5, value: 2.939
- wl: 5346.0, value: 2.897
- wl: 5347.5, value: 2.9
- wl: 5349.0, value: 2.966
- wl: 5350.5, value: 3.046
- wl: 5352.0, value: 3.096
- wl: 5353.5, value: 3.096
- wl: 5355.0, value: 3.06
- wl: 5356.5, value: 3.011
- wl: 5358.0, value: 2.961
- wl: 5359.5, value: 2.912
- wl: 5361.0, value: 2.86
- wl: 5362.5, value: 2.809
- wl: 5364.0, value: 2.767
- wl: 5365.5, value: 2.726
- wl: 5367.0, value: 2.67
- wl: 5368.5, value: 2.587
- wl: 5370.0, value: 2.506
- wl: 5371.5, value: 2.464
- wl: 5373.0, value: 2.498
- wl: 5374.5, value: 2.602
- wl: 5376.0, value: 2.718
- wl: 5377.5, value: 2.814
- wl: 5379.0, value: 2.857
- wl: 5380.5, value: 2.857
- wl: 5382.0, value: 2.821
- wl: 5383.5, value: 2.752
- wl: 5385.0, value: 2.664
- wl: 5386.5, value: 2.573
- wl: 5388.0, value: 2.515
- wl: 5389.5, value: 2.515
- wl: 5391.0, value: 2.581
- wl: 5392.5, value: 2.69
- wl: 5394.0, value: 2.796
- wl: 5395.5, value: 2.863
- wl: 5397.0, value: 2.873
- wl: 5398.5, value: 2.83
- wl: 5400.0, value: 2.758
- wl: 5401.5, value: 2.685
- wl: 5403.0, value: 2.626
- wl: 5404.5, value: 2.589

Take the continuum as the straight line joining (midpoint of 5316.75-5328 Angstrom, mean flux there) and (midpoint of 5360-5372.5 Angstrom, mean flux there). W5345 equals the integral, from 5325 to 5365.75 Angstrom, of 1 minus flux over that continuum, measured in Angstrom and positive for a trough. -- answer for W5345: -1.2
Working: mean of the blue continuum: 2.98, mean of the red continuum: 2.67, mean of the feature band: 2.9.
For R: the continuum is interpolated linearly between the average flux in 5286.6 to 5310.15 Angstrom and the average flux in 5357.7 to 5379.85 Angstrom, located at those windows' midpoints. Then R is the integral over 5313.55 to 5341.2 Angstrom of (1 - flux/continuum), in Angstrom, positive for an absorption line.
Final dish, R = -0.8 Angstrom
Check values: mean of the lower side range 2.92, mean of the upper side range 2.71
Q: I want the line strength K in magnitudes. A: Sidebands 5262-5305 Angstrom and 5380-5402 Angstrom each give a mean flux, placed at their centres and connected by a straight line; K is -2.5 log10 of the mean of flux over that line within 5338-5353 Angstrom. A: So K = -0.100 mag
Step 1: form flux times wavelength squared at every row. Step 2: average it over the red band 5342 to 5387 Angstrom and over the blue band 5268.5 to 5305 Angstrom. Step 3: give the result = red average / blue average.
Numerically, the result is 1.0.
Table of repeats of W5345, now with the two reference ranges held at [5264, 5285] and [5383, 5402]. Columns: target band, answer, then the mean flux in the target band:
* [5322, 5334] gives -0.9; 2.83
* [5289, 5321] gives -4.6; 2.97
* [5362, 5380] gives 0.0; 2.67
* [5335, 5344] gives -1.0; 2.94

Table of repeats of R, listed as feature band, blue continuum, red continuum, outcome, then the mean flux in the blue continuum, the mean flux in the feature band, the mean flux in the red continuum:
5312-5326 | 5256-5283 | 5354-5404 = -2.17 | 2.54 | 3.03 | 2.74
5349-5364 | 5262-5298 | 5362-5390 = -1.71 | 2.66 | 2.97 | 2.67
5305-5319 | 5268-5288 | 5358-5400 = -1.97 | 2.67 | 3.06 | 2.71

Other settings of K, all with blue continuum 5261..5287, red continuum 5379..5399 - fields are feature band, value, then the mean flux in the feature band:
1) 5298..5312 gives -0.15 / 2.99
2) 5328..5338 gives -0.06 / 2.79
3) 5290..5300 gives -0.10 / 2.84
